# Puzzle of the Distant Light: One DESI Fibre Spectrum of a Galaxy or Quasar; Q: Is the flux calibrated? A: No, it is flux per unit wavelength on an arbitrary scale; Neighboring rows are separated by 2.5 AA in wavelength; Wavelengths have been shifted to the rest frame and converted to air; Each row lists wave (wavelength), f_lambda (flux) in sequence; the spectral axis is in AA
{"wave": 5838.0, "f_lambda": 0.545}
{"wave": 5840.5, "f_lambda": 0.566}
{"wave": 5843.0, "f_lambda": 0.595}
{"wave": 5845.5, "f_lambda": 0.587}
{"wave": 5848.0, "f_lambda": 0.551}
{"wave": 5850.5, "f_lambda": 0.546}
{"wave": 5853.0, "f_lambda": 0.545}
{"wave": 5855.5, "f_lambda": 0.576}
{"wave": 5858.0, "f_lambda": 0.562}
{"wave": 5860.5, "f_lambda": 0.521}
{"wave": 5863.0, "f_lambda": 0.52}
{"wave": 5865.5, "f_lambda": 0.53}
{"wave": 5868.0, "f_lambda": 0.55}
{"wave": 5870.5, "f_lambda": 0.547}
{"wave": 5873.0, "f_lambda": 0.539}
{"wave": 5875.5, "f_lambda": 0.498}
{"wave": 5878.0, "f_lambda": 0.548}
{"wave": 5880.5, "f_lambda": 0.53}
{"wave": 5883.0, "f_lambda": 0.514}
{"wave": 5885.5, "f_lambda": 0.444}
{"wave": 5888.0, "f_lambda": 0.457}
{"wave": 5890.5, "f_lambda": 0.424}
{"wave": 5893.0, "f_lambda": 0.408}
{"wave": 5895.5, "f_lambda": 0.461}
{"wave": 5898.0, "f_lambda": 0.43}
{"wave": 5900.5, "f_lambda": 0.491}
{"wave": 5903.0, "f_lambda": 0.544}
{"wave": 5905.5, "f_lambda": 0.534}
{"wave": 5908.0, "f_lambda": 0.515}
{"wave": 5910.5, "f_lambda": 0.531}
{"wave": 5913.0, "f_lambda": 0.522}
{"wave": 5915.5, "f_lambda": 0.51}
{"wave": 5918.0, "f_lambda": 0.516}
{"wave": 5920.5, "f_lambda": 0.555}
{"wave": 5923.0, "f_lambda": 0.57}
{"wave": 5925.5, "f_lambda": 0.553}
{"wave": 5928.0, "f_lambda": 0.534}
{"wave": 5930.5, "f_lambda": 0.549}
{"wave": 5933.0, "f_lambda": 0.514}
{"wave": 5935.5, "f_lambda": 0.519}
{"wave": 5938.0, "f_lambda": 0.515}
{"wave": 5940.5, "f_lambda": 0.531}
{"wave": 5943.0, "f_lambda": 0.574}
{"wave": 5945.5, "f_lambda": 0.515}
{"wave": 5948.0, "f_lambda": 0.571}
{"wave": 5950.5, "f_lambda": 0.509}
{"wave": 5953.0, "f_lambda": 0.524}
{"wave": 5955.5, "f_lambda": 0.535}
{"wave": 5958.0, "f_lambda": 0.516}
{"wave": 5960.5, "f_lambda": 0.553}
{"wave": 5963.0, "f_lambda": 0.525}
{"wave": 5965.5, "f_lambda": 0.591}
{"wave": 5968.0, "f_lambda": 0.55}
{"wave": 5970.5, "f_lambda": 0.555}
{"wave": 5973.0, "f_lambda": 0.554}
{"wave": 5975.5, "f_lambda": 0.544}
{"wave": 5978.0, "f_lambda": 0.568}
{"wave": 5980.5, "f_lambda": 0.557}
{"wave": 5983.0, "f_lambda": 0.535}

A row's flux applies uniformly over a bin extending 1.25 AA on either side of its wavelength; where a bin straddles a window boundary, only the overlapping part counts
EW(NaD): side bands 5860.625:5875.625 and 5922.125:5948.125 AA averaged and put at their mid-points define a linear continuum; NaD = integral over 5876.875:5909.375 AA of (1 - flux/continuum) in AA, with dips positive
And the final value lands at 3.1 AA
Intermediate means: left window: 0.532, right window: 0.539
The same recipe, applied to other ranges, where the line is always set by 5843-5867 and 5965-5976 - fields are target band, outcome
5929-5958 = 1.3 AA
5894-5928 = 2.2 AA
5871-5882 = 0.5 AA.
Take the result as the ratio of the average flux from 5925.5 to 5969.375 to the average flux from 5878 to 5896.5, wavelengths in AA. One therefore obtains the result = 1.15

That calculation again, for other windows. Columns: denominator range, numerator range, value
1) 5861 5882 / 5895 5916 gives 0.95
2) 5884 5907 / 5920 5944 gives 1.16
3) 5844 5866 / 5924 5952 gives 0.97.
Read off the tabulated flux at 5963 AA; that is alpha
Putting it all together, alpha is 0.525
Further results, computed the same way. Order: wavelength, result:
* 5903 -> 0.544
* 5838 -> 0.545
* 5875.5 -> 0.498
